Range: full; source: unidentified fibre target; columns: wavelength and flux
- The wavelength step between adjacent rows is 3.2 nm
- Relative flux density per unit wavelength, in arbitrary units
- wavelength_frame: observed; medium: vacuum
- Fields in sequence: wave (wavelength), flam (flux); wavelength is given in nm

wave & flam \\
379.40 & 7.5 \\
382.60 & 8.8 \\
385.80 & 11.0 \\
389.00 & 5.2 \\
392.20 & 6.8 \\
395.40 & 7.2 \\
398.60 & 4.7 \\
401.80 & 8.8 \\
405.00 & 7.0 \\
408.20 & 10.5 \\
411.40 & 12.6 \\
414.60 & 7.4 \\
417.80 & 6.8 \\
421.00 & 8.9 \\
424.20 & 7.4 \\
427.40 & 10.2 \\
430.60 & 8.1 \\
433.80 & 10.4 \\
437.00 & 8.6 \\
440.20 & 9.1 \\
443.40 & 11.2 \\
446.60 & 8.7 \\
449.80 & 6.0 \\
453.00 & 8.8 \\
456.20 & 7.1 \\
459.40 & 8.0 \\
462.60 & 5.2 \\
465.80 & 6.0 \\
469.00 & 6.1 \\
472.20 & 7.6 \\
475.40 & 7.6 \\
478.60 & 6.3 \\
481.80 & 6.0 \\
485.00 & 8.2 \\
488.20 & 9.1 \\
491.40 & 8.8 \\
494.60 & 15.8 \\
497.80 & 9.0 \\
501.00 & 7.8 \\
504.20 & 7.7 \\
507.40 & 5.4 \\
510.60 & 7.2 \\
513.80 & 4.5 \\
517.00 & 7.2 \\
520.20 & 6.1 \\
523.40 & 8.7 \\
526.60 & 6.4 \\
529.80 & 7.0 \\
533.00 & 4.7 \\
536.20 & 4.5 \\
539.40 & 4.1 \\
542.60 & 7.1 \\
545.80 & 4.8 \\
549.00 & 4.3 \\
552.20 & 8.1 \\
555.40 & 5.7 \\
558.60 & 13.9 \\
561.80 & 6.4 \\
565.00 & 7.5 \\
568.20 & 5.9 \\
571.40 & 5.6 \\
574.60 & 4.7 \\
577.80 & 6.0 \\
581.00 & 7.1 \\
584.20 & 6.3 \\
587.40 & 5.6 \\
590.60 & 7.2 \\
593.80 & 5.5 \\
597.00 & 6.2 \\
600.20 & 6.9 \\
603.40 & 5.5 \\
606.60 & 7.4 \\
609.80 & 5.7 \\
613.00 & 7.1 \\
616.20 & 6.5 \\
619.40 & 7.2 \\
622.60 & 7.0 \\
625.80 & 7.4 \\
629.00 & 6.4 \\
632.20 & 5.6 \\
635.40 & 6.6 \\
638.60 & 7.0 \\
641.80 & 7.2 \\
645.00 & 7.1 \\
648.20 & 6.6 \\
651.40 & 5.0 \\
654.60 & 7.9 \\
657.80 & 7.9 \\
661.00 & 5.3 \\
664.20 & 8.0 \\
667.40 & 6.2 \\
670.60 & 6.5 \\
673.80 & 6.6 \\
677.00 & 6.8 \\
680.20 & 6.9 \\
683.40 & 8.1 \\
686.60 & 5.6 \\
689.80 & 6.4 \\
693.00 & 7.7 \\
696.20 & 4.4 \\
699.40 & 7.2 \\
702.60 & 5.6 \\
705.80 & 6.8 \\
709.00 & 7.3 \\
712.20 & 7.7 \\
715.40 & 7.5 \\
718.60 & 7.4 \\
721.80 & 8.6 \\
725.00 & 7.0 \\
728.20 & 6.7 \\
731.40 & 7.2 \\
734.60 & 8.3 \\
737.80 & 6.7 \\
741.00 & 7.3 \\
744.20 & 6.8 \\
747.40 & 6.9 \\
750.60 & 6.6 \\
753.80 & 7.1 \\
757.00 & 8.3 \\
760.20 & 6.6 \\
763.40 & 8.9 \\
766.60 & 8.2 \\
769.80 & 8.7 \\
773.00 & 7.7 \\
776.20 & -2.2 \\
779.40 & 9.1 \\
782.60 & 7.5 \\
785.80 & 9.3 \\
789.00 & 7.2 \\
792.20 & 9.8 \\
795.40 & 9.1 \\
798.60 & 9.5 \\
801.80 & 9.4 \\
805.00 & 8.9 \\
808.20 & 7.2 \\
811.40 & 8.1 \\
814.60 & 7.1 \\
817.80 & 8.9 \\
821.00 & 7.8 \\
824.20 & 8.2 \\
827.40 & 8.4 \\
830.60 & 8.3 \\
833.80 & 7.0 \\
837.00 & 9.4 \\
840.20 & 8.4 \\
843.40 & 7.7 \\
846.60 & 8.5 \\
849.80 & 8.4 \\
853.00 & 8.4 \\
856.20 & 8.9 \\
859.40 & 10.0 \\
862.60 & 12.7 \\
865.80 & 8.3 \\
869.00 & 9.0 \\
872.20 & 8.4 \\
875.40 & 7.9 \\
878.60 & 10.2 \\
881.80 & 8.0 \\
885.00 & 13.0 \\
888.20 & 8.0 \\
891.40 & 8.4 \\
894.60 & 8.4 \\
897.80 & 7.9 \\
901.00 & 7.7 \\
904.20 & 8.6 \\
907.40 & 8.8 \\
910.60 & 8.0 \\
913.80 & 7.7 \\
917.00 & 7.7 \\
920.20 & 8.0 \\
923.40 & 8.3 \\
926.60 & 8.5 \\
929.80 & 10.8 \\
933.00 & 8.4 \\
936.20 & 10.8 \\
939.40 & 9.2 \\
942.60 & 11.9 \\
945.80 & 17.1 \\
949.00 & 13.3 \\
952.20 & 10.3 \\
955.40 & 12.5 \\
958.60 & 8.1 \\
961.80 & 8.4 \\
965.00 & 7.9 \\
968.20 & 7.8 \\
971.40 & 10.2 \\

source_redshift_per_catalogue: 0.768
